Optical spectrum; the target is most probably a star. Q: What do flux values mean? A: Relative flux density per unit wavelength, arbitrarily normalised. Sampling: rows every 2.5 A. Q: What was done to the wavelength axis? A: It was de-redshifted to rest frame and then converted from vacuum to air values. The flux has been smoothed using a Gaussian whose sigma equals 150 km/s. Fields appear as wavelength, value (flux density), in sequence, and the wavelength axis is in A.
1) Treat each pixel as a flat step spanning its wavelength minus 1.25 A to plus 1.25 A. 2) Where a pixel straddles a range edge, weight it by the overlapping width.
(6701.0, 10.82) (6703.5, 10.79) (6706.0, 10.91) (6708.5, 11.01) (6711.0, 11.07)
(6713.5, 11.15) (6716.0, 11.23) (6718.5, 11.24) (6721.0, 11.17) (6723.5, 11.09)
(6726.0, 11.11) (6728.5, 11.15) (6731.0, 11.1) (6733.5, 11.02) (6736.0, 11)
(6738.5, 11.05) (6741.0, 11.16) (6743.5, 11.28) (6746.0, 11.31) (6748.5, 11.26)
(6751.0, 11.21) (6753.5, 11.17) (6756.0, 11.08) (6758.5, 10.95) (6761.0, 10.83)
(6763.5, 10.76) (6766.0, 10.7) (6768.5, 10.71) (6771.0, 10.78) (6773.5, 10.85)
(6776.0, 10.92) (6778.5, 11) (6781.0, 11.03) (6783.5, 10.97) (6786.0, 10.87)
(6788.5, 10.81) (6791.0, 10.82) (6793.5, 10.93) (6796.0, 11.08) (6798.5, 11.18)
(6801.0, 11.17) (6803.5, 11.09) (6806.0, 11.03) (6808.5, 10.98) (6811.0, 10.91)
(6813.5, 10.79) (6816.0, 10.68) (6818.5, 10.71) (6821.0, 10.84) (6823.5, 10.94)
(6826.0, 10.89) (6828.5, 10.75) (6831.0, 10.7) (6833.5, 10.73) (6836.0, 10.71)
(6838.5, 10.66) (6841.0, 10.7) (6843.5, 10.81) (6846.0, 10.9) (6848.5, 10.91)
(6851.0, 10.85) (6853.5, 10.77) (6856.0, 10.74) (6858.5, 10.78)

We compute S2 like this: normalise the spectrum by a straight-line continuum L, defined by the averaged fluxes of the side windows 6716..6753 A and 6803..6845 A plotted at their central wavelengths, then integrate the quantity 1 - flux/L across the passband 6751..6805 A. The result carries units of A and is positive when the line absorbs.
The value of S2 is 0.22 A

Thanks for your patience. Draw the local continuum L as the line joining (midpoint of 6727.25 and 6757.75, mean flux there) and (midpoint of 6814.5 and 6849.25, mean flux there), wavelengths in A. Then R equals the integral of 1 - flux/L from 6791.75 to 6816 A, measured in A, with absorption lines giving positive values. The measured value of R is -0.23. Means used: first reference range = 11.1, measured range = 11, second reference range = 10.8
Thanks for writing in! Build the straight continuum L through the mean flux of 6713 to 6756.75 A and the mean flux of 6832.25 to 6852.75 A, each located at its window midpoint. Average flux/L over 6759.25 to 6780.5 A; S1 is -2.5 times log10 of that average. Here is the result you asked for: 0.02 mag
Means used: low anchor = 11.2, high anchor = 10.8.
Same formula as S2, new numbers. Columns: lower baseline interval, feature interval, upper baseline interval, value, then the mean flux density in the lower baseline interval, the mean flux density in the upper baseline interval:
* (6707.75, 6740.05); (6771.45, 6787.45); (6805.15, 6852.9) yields 0.0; 11.1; 10.8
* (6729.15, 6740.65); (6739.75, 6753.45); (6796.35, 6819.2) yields -0.2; 11.1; 11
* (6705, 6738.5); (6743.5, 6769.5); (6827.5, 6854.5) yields 0.0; 11.1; 10.8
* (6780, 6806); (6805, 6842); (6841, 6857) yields 0.3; 11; 10.8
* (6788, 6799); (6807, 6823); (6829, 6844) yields 0.0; 11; 10.7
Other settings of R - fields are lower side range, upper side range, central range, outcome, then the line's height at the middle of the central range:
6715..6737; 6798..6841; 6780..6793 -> 0.1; 11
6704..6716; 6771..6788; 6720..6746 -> -0.3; 11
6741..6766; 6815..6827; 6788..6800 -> -0.1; 10.9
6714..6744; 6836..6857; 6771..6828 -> 0.0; 10.9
